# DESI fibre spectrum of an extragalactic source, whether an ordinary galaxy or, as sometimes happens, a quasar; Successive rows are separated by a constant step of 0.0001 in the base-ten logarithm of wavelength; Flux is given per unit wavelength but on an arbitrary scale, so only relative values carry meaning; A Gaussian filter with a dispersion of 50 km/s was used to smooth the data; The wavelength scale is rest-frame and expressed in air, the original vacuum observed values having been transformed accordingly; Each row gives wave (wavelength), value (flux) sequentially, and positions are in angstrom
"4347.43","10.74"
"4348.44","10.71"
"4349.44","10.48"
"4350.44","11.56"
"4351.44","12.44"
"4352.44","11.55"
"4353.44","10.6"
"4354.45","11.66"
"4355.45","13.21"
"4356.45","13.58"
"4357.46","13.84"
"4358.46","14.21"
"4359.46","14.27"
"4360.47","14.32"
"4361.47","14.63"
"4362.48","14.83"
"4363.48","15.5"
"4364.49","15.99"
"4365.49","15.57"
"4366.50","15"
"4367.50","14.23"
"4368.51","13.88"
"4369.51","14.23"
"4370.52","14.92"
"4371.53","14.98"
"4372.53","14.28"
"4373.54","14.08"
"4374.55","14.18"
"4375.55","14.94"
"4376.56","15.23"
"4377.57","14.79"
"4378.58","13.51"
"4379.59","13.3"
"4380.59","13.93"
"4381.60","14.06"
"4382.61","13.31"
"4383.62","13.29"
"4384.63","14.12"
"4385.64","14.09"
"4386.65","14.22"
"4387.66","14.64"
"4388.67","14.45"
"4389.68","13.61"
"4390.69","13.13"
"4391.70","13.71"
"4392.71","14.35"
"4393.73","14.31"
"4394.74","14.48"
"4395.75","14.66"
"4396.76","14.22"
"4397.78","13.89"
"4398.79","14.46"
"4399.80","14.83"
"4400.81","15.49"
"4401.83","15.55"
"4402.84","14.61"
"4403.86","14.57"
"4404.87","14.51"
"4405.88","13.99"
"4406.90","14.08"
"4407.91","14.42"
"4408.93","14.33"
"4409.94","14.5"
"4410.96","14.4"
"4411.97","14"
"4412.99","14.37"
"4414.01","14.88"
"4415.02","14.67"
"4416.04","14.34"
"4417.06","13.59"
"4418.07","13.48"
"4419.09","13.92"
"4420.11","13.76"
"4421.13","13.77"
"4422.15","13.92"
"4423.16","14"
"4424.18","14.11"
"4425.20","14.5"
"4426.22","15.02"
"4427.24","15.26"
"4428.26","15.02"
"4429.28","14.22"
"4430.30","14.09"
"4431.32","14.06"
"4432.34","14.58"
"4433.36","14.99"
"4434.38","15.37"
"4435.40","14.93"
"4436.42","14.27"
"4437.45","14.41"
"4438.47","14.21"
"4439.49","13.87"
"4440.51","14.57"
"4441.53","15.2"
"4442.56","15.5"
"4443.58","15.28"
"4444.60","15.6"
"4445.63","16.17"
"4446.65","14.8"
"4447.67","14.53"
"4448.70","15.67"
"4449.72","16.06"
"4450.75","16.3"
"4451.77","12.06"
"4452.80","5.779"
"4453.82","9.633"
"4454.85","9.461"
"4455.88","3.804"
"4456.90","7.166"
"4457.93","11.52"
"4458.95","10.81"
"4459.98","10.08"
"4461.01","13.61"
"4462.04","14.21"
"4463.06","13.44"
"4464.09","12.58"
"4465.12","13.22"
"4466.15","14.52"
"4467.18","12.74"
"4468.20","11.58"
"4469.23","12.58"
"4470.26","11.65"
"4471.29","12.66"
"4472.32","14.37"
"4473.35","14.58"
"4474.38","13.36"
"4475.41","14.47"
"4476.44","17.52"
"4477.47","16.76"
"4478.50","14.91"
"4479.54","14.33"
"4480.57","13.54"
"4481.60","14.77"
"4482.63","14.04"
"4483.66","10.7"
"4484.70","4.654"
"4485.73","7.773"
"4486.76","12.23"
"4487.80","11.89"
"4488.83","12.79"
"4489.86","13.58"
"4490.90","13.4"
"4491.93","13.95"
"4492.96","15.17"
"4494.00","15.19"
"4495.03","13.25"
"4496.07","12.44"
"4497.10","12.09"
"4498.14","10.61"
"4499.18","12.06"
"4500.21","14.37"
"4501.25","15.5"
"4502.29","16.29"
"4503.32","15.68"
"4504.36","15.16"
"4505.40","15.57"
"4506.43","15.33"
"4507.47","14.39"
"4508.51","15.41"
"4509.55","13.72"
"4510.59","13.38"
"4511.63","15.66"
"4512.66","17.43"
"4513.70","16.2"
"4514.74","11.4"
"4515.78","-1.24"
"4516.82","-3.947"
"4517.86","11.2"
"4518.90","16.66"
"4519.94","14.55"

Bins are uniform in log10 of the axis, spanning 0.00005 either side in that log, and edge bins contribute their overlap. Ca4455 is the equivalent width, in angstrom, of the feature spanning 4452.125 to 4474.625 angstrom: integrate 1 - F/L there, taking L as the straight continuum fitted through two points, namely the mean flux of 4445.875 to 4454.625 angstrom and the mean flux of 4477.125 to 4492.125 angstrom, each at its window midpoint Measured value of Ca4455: 2.4 angstrom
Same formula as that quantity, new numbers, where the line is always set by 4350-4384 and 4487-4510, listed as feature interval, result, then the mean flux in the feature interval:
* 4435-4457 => 1.12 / 13.2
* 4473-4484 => -0.43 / 14.5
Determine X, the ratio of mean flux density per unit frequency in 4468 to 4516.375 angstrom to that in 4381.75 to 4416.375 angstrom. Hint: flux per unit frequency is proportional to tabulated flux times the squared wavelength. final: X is 1.0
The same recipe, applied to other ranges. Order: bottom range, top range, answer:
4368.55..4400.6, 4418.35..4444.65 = 1.04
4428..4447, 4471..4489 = 0.90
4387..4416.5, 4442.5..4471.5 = 0.89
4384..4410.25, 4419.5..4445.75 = 1.03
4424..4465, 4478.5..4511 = 1.02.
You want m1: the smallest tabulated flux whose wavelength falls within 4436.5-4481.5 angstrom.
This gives 3.804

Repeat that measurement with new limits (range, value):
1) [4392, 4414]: 13.89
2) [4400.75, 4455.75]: 5.779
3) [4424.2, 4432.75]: 14.06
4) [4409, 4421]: 13.48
